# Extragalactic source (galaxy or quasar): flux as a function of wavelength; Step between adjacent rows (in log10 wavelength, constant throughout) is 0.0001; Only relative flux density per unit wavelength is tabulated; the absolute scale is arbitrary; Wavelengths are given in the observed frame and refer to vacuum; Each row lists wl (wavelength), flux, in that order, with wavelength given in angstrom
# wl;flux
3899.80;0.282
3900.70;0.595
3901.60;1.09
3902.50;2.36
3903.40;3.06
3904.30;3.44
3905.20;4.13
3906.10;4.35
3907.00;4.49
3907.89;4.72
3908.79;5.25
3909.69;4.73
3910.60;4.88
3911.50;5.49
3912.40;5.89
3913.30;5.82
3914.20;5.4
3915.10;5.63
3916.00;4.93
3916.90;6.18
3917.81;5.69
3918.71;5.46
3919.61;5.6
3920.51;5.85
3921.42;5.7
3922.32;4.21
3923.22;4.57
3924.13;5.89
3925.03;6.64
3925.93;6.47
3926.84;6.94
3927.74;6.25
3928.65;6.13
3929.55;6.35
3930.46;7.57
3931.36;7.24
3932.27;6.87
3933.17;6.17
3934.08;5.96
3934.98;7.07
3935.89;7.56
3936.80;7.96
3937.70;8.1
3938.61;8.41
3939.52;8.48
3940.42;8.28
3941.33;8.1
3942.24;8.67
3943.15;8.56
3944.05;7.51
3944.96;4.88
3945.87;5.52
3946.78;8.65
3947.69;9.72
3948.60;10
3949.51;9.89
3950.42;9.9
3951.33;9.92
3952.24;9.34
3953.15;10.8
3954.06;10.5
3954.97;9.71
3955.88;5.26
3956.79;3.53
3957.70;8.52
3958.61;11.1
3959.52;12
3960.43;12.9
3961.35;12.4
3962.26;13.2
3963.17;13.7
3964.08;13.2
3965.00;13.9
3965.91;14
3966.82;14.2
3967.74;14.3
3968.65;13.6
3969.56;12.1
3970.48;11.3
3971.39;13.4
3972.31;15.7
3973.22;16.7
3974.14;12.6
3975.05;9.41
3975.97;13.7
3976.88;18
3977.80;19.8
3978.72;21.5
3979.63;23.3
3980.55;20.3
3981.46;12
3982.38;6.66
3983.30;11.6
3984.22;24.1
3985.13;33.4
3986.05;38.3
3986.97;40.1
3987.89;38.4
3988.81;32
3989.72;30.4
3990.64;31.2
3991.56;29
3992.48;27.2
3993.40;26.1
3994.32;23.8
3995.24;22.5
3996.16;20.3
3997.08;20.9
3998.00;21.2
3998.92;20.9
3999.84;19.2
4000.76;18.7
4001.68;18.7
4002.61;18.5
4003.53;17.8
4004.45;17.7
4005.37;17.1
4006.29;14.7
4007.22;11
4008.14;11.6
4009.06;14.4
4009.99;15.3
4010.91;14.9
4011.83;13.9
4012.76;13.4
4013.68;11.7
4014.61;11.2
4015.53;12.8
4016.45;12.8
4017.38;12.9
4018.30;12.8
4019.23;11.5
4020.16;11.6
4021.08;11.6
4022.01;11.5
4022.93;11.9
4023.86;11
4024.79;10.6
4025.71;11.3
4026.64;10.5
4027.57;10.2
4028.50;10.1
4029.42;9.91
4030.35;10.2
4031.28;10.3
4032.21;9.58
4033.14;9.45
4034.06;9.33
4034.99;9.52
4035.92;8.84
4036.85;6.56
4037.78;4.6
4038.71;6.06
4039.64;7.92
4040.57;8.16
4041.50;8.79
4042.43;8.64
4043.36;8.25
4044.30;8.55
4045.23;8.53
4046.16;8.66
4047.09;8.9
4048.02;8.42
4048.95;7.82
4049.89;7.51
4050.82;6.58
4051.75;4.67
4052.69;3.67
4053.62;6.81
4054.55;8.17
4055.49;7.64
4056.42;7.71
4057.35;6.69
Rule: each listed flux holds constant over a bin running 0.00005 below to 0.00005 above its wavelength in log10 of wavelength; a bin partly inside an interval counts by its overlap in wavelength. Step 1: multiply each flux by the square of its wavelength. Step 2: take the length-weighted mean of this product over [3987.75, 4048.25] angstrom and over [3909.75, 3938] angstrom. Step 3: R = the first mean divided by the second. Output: 2.45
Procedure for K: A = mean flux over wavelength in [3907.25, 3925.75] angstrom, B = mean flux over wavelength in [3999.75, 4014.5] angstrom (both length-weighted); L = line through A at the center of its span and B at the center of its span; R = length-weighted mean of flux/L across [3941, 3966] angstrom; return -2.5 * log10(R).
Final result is -0.03 mag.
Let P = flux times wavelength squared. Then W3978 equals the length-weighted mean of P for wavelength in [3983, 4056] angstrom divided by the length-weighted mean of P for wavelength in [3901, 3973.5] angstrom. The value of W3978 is 1.89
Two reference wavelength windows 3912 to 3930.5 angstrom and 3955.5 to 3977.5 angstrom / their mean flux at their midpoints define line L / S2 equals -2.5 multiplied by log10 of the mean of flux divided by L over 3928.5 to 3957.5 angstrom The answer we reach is 0.14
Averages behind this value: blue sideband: 5.83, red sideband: 12.5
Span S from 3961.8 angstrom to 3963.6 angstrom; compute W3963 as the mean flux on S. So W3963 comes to 13.5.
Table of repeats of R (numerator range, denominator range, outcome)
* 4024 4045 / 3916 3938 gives 1.50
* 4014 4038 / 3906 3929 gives 2.02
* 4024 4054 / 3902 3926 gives 1.78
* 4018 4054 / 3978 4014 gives 0.43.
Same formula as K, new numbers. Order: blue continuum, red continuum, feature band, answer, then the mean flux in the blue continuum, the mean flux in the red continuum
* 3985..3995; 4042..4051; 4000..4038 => 0.50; 31.5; 8.23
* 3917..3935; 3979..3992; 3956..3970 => 0.49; 6.11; 26.4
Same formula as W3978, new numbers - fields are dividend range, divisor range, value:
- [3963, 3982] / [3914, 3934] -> 2.58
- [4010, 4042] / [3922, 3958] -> 1.46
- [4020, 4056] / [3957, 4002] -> 0.47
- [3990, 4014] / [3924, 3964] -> 2.31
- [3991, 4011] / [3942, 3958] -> 2.36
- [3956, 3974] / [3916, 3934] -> 2.10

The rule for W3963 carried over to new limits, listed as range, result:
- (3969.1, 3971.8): 12.3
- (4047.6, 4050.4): 7.88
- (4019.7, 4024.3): 11.5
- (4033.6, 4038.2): 7.8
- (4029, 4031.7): 10.1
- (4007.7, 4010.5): 13.8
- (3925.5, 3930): 6.42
